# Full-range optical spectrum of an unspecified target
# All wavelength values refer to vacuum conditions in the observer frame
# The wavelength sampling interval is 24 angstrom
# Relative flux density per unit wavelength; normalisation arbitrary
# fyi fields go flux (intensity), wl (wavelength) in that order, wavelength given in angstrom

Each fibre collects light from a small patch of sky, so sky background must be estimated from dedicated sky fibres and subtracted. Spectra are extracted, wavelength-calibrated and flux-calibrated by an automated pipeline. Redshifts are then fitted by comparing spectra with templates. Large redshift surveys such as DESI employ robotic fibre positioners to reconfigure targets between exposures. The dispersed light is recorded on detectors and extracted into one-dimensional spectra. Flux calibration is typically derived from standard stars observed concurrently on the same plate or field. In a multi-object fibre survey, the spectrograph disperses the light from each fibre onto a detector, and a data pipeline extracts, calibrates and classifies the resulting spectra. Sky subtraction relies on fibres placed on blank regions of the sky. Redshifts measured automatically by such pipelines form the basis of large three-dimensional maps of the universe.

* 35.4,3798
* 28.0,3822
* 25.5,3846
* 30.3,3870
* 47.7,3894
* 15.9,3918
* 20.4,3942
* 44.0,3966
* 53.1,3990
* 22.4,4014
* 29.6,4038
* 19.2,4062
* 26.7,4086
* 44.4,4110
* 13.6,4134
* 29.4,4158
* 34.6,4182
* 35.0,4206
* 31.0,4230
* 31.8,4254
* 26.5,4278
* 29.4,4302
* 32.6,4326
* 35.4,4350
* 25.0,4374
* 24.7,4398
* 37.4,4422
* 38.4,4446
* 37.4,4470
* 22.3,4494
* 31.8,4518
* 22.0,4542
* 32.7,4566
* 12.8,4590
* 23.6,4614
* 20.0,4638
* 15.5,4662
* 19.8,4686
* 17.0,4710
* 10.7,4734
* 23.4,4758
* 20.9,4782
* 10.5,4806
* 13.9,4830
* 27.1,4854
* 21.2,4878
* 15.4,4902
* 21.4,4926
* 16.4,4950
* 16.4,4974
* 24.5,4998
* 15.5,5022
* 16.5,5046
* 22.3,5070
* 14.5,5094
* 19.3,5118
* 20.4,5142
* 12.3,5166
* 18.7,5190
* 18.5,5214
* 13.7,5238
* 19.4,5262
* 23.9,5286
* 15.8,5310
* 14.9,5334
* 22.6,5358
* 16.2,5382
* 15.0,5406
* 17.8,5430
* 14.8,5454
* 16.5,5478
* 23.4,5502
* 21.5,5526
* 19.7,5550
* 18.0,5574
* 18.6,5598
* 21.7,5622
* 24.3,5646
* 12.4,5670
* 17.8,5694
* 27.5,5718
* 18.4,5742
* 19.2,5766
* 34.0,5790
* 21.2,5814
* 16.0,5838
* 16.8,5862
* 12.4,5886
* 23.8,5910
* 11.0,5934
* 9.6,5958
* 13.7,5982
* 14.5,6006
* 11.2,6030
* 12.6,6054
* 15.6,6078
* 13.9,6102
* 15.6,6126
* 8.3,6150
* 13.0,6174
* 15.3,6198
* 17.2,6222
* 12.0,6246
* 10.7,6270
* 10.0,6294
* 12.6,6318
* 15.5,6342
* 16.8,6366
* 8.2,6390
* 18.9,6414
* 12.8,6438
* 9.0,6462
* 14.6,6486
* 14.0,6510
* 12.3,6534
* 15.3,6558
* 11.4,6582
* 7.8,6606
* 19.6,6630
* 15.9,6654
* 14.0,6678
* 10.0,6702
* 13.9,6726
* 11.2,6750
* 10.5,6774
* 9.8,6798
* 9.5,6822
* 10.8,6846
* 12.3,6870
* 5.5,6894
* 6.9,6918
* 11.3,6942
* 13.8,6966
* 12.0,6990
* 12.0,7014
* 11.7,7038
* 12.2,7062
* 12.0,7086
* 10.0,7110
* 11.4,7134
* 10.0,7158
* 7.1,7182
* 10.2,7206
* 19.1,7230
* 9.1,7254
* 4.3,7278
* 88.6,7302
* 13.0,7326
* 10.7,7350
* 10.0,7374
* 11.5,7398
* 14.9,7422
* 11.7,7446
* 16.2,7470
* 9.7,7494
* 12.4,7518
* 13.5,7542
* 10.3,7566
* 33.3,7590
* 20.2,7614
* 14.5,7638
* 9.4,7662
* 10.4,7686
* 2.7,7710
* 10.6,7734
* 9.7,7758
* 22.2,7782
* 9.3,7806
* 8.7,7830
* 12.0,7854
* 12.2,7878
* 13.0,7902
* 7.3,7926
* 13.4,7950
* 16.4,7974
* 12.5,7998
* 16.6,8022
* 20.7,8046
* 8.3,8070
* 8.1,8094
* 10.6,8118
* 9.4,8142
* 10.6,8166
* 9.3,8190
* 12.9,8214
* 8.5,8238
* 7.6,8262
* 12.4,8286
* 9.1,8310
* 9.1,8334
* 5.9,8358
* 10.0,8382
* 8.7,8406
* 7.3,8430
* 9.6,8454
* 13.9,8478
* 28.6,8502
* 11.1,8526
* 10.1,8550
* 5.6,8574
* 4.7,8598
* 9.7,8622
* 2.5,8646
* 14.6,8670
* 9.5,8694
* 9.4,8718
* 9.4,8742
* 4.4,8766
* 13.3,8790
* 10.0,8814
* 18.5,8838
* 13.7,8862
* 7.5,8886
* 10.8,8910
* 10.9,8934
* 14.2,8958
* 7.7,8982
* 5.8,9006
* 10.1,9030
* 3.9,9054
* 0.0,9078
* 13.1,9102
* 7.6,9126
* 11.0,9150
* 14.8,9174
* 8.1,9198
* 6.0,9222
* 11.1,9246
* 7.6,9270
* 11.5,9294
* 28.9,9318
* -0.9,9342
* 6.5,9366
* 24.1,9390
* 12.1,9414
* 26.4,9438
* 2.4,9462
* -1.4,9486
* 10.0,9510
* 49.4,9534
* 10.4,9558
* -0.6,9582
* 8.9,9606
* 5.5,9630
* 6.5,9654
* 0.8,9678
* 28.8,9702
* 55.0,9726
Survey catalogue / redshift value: 0.959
